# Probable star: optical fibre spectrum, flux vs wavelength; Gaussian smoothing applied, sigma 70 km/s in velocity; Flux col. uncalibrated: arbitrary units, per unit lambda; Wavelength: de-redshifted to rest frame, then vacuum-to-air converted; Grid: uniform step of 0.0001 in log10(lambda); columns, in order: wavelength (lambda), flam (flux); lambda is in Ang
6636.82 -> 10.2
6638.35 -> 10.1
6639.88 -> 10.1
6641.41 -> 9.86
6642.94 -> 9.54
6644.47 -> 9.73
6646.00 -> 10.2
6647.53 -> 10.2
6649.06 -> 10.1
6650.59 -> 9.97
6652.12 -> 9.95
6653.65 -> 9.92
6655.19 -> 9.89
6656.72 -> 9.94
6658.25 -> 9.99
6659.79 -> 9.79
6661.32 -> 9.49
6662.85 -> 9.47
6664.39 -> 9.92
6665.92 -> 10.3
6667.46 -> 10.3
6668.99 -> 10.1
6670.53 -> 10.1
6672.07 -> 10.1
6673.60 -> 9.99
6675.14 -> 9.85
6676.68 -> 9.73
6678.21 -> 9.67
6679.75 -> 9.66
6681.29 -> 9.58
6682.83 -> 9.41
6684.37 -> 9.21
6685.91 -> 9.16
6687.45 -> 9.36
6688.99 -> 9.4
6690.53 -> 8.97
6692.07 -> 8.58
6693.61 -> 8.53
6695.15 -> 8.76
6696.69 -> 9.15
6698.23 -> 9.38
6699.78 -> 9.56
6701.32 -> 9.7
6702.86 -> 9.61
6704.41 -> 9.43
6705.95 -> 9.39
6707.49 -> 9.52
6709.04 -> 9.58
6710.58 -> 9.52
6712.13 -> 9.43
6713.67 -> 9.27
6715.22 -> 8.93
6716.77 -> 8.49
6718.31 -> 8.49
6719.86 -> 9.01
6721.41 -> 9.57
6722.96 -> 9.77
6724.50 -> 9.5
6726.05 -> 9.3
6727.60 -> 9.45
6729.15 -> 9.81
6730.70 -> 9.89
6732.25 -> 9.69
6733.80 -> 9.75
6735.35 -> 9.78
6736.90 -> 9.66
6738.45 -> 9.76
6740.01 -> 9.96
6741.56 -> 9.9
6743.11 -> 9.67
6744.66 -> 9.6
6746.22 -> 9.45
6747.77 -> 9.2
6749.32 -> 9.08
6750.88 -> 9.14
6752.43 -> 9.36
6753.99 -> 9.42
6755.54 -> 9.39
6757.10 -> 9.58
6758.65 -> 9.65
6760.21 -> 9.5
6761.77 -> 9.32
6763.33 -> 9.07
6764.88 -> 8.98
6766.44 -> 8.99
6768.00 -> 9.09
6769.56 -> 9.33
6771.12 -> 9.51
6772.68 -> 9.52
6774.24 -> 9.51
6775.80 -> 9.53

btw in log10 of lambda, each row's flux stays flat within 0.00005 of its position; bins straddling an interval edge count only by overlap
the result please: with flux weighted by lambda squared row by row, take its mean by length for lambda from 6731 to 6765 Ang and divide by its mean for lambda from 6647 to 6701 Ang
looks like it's 1.01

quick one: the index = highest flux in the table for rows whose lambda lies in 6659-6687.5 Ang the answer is 10.3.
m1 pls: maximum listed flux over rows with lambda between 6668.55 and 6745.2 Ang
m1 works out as 10.1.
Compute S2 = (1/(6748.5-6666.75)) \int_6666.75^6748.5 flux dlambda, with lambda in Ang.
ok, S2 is 9.48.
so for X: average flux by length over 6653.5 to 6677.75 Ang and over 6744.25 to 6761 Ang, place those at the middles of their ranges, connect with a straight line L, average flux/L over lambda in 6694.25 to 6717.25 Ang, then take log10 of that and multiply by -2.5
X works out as 0.041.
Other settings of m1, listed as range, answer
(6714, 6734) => 9.89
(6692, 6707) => 9.7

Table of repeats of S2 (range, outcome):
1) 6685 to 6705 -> 9.2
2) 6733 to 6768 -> 9.46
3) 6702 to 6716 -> 9.41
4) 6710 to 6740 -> 9.44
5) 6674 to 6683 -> 9.68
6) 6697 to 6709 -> 9.5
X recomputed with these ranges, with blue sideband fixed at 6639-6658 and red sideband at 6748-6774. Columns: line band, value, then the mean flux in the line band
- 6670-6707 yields 0.03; 9.43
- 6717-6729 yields 0.03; 9.29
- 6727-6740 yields -0.03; 9.74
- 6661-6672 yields -0.01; 9.98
